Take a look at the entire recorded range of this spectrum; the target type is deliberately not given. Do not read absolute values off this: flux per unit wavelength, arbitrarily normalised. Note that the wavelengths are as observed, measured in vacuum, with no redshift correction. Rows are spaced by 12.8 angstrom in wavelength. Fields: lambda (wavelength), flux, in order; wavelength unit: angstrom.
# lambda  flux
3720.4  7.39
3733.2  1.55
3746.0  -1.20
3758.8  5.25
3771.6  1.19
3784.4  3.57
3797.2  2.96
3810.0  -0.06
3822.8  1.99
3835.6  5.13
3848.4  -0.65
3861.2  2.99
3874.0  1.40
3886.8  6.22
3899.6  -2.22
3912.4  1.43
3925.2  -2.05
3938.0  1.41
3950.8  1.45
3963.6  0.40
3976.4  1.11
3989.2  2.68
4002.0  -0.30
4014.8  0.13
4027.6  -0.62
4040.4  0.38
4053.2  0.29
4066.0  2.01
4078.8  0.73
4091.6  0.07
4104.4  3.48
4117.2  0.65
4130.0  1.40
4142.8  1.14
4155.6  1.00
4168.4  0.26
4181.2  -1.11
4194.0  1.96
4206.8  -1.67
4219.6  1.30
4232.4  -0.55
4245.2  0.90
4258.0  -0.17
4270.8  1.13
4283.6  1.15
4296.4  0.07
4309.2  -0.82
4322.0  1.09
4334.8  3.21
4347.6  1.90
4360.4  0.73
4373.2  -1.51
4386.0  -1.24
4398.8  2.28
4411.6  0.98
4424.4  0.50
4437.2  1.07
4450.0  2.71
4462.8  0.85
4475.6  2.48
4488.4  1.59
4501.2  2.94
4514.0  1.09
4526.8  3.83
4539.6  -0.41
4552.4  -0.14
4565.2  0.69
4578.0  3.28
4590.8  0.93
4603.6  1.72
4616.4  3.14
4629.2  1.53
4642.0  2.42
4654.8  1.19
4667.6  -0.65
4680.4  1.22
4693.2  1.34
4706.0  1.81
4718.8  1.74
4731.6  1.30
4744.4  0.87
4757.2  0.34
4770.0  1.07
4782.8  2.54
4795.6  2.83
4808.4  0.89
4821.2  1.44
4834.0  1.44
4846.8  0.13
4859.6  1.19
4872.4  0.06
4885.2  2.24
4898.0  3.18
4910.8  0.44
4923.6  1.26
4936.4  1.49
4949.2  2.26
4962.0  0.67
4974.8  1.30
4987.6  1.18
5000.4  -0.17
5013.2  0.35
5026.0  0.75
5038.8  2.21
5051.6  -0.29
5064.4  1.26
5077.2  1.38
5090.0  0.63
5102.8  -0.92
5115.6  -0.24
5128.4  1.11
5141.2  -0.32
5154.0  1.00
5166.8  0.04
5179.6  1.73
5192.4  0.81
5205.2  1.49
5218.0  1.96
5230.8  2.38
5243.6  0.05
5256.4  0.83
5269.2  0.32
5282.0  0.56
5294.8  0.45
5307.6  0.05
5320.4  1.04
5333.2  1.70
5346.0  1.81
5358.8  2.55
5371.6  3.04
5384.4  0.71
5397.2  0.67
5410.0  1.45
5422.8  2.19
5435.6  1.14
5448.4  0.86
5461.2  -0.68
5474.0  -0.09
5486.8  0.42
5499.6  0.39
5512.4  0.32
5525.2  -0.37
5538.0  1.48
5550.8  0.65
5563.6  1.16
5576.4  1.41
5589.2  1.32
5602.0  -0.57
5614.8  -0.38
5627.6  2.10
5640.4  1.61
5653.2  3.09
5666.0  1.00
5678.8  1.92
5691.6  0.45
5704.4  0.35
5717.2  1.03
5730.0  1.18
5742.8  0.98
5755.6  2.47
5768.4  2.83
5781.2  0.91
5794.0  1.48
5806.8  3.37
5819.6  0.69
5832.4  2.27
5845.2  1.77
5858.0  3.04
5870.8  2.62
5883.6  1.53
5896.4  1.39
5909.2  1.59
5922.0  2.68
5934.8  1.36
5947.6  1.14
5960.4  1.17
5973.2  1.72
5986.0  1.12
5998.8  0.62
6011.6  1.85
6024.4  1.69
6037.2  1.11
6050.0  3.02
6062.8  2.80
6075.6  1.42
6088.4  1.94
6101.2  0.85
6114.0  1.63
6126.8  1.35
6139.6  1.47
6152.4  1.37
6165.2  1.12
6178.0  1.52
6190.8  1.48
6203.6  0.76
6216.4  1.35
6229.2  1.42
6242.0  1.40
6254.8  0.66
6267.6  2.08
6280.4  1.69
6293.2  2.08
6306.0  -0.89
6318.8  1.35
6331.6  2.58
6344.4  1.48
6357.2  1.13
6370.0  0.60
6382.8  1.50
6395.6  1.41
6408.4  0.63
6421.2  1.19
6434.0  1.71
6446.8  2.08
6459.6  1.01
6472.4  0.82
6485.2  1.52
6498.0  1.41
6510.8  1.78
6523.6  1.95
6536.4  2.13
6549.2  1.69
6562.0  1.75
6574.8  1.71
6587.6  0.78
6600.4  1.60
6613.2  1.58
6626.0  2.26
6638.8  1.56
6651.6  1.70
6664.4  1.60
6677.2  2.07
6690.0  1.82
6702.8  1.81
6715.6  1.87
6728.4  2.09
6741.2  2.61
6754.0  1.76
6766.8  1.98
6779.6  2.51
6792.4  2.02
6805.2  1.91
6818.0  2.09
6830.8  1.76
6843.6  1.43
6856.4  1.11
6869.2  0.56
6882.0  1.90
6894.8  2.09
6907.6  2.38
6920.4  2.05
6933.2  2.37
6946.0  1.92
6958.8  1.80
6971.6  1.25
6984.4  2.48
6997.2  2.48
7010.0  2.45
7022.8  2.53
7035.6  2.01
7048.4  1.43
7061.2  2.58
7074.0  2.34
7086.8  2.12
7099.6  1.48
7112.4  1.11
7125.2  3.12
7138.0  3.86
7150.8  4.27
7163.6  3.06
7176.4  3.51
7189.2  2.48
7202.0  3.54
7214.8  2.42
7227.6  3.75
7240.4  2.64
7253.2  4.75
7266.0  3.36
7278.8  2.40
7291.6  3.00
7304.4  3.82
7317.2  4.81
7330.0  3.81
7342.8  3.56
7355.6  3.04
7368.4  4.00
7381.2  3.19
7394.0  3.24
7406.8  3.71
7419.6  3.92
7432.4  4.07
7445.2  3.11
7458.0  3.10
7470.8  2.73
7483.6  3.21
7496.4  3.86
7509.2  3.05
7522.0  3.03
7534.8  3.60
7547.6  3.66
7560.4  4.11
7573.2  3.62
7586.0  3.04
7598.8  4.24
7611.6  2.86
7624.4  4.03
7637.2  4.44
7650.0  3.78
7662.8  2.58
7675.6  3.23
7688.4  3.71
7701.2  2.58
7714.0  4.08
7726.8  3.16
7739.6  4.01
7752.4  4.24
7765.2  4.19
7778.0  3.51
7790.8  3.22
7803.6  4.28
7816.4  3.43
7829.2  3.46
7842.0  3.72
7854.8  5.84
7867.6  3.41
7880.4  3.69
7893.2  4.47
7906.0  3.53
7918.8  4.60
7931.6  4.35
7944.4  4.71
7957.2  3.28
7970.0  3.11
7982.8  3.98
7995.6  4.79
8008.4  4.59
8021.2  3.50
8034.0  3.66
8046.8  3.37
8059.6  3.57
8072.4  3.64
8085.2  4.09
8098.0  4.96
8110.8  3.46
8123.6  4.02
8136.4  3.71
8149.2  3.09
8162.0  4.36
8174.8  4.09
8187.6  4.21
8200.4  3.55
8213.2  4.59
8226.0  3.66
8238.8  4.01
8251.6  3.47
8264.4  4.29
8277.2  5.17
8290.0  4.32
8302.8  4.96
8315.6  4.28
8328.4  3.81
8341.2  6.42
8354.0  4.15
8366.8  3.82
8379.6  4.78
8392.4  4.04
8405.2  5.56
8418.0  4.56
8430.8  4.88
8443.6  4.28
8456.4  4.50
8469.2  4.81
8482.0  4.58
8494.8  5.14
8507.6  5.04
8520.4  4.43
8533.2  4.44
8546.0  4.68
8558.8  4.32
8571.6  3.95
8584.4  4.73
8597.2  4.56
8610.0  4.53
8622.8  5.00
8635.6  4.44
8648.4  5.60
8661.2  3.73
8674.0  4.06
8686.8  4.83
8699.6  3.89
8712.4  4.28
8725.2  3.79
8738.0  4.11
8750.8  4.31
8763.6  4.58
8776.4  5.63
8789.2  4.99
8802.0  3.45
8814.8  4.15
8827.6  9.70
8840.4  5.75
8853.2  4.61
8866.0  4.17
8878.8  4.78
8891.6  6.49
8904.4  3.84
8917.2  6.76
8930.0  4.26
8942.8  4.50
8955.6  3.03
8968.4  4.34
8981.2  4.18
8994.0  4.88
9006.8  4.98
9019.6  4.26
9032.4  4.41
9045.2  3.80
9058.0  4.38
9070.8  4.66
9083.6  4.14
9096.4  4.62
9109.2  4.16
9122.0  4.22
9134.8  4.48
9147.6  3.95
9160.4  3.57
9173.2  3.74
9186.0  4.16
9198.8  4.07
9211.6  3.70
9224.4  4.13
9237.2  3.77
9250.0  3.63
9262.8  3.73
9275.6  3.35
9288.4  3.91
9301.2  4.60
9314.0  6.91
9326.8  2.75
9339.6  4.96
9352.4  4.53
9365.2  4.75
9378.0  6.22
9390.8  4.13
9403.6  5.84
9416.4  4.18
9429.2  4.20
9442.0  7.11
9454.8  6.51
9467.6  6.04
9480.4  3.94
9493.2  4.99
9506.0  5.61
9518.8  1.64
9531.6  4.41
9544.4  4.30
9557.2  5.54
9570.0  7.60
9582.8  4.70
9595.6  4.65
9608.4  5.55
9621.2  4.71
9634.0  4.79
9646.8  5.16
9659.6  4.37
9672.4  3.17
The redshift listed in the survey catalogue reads 0.790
